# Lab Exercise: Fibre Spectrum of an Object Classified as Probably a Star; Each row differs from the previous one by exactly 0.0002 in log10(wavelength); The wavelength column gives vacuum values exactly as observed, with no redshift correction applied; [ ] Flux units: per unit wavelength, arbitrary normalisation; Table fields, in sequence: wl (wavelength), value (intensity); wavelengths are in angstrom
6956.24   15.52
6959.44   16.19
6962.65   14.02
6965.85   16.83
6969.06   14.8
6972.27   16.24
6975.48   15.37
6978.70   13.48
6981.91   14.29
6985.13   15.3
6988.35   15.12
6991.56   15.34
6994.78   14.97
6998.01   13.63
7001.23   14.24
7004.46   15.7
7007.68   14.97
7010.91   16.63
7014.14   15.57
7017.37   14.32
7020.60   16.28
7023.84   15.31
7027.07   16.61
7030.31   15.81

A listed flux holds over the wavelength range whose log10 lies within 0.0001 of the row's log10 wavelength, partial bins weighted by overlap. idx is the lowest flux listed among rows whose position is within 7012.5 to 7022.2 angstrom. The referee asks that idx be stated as 14.32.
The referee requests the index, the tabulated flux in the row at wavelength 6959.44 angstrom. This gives 16.19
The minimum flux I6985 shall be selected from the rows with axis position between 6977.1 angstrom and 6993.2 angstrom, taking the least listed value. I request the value 13.48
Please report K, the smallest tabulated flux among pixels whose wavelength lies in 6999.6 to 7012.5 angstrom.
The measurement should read 14.24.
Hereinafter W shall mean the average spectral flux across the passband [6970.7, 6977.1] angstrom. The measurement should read 15.8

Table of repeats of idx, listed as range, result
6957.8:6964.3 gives 14.02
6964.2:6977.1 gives 14.8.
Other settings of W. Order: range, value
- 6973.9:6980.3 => 14.4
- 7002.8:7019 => 15.4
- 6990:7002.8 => 14.5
